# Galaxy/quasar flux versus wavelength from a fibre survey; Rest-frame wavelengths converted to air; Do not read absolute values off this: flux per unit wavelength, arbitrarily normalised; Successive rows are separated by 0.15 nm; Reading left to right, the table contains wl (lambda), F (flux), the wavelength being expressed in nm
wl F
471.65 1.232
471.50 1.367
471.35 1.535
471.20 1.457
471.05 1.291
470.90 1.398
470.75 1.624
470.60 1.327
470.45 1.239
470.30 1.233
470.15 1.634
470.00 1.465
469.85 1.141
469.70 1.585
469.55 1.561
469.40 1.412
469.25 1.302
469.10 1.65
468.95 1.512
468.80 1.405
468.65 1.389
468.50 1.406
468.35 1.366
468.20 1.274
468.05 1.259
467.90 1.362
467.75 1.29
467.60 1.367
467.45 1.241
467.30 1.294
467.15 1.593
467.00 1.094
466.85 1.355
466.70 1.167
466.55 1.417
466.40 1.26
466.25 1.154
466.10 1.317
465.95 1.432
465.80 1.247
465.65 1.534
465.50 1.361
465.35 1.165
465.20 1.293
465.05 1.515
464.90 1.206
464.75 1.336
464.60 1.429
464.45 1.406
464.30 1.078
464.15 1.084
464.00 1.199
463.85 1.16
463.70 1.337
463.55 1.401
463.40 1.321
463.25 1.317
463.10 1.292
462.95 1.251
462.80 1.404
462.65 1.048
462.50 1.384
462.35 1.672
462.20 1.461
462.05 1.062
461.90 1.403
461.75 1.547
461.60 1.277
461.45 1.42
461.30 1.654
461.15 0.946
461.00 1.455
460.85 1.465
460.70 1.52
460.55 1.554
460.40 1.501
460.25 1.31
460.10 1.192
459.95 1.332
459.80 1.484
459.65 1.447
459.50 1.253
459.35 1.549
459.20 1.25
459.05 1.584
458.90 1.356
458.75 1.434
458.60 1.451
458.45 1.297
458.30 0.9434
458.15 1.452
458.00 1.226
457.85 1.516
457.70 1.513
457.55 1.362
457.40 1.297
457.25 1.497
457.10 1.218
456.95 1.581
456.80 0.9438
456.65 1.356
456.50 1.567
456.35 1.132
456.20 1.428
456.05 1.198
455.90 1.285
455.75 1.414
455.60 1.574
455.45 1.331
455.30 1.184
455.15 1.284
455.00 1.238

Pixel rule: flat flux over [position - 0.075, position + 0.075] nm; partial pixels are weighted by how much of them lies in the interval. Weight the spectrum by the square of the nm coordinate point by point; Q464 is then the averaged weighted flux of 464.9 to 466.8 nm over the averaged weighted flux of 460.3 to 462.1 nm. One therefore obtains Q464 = 0.96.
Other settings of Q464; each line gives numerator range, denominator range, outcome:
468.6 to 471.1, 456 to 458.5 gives 1.13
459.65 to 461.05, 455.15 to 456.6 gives 1.08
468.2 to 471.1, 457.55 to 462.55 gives 1.06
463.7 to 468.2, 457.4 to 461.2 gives 0.97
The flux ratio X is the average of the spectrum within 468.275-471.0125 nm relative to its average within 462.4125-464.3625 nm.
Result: 1.1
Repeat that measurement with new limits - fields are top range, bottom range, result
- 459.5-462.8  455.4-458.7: 1.03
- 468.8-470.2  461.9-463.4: 1.11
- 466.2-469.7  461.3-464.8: 1.03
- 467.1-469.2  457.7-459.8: 1.01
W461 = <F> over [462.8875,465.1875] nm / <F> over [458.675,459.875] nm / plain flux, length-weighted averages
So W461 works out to 0.91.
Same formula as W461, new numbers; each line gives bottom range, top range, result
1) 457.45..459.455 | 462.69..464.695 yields 0.93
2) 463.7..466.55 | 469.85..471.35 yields 1.08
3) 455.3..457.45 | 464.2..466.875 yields 0.98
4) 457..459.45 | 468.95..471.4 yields 1.04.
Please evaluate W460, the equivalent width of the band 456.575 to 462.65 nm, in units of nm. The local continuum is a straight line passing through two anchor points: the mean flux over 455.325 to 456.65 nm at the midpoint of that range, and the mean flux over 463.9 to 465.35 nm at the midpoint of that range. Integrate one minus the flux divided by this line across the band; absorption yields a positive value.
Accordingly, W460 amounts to -0.24 nm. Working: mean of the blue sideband 1.36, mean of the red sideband 1.27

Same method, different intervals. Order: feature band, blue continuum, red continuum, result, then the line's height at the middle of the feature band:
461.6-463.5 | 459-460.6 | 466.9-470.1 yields 0.07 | 1.39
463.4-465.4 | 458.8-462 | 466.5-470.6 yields 0.15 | 1.39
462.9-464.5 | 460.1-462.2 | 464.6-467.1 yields 0.11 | 1.35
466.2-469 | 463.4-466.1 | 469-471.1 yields 0.09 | 1.37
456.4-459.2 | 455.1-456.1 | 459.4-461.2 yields -0.02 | 1.35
